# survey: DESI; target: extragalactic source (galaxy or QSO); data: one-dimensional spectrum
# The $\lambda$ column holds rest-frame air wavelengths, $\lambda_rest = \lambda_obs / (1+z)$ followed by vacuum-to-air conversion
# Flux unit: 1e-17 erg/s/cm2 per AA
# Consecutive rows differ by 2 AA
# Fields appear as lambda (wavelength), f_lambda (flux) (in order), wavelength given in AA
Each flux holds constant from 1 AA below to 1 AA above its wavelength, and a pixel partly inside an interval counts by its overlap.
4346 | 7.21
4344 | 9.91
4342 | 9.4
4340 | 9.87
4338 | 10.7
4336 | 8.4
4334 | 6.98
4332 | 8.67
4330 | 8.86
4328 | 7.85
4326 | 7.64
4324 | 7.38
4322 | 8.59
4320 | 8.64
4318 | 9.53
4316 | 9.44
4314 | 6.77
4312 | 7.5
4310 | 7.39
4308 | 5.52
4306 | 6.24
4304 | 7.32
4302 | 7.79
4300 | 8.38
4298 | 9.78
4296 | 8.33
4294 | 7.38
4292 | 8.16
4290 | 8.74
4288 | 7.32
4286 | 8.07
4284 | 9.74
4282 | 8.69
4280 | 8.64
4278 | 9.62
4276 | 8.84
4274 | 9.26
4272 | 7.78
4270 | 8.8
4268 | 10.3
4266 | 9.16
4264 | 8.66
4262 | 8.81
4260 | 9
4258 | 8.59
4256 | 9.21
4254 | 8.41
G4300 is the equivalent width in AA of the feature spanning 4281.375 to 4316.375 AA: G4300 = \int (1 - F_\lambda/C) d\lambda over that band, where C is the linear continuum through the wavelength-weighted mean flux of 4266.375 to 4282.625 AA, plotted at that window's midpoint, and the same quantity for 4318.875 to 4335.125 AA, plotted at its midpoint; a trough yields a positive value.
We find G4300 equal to 2.87 AA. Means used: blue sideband 9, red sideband 8.09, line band 7.88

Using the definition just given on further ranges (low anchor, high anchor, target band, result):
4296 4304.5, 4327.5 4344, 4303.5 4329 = 2.8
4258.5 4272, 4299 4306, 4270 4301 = -1.3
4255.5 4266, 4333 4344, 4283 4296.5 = 1.1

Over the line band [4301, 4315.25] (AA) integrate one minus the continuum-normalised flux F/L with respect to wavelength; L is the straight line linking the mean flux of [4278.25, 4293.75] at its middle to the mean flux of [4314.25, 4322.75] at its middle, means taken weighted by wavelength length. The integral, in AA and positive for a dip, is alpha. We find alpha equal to 2.9 AA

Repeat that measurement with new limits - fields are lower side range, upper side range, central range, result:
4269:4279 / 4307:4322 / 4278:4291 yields -0.01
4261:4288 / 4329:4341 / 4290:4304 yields 1.00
